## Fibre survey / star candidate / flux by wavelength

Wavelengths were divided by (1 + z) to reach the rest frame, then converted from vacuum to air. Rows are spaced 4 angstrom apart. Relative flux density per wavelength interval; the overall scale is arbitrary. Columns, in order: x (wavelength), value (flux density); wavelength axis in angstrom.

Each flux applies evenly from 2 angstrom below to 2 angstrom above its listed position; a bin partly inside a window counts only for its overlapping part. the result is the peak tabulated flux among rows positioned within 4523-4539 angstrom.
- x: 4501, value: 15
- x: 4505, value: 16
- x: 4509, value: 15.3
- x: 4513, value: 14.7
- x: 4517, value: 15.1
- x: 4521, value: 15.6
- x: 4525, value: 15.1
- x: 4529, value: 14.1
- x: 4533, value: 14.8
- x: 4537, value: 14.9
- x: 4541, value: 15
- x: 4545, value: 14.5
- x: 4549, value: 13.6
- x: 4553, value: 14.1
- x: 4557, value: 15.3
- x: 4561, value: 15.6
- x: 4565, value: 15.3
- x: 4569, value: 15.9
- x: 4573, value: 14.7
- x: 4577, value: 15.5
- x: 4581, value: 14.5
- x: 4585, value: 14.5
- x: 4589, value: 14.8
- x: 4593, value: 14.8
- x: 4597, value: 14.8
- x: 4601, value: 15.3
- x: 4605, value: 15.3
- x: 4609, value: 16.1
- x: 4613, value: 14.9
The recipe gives 15.1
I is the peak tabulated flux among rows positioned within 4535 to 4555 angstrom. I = 15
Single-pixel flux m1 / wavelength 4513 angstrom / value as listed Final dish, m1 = 14.7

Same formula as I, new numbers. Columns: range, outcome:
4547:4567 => 15.6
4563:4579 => 15.9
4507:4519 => 15.3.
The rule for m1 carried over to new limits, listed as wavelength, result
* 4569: 15.9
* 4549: 13.6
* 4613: 14.9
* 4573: 14.7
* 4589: 14.8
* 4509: 15.3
